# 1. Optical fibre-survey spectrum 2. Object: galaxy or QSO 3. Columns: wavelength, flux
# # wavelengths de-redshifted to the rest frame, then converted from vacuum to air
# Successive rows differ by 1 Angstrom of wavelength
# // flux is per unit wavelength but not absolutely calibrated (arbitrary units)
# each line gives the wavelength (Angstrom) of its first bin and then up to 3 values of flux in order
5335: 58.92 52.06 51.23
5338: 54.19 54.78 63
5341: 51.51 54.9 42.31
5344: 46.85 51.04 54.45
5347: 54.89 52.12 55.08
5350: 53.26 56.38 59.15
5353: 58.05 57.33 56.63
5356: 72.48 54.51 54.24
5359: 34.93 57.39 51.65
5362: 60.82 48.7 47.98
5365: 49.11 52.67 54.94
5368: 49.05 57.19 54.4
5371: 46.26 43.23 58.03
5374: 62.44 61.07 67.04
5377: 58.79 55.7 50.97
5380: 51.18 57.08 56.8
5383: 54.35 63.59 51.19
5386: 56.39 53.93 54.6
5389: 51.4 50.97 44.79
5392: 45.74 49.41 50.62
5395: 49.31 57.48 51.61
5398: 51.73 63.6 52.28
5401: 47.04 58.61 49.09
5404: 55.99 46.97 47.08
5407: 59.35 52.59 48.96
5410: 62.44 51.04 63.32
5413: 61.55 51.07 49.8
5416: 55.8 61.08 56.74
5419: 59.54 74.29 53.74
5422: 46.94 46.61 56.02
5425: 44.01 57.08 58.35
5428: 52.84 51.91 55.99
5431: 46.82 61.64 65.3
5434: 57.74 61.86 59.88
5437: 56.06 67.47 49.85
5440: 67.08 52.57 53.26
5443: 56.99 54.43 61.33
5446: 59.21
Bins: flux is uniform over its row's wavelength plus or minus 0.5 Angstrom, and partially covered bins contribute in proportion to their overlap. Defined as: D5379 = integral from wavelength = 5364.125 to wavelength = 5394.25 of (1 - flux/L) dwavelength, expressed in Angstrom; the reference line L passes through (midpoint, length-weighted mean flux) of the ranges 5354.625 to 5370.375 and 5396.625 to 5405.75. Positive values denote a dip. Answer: -0.3 Angstrom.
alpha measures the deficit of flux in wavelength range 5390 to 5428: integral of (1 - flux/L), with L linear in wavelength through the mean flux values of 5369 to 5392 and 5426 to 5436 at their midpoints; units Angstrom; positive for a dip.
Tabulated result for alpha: 1.5 Angstrom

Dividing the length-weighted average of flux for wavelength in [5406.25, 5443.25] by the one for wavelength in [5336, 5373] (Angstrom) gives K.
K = 1.06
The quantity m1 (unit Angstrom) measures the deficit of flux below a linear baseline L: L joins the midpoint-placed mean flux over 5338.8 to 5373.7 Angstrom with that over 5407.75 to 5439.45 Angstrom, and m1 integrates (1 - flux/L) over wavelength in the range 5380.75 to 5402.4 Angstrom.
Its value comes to 0.7 Angstrom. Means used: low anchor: 53.4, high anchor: 56.2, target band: 53.2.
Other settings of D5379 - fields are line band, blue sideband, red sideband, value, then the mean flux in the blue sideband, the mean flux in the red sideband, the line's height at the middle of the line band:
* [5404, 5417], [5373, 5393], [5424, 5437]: 0.28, 55.1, 56.1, 55.7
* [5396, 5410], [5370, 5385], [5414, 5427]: 0.57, 56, 55.1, 55.5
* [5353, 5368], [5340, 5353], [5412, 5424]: 0.02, 53.3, 56.4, 53.9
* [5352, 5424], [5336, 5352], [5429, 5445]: 1.32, 53.2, 57.7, 55.4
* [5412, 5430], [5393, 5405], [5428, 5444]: 0.06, 53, 57.4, 55.6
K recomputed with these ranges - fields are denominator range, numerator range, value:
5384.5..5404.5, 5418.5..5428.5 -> 1.05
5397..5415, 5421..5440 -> 1.03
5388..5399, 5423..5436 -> 1.09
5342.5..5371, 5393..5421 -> 1.03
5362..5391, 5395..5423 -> 1.01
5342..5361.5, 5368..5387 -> 1.03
